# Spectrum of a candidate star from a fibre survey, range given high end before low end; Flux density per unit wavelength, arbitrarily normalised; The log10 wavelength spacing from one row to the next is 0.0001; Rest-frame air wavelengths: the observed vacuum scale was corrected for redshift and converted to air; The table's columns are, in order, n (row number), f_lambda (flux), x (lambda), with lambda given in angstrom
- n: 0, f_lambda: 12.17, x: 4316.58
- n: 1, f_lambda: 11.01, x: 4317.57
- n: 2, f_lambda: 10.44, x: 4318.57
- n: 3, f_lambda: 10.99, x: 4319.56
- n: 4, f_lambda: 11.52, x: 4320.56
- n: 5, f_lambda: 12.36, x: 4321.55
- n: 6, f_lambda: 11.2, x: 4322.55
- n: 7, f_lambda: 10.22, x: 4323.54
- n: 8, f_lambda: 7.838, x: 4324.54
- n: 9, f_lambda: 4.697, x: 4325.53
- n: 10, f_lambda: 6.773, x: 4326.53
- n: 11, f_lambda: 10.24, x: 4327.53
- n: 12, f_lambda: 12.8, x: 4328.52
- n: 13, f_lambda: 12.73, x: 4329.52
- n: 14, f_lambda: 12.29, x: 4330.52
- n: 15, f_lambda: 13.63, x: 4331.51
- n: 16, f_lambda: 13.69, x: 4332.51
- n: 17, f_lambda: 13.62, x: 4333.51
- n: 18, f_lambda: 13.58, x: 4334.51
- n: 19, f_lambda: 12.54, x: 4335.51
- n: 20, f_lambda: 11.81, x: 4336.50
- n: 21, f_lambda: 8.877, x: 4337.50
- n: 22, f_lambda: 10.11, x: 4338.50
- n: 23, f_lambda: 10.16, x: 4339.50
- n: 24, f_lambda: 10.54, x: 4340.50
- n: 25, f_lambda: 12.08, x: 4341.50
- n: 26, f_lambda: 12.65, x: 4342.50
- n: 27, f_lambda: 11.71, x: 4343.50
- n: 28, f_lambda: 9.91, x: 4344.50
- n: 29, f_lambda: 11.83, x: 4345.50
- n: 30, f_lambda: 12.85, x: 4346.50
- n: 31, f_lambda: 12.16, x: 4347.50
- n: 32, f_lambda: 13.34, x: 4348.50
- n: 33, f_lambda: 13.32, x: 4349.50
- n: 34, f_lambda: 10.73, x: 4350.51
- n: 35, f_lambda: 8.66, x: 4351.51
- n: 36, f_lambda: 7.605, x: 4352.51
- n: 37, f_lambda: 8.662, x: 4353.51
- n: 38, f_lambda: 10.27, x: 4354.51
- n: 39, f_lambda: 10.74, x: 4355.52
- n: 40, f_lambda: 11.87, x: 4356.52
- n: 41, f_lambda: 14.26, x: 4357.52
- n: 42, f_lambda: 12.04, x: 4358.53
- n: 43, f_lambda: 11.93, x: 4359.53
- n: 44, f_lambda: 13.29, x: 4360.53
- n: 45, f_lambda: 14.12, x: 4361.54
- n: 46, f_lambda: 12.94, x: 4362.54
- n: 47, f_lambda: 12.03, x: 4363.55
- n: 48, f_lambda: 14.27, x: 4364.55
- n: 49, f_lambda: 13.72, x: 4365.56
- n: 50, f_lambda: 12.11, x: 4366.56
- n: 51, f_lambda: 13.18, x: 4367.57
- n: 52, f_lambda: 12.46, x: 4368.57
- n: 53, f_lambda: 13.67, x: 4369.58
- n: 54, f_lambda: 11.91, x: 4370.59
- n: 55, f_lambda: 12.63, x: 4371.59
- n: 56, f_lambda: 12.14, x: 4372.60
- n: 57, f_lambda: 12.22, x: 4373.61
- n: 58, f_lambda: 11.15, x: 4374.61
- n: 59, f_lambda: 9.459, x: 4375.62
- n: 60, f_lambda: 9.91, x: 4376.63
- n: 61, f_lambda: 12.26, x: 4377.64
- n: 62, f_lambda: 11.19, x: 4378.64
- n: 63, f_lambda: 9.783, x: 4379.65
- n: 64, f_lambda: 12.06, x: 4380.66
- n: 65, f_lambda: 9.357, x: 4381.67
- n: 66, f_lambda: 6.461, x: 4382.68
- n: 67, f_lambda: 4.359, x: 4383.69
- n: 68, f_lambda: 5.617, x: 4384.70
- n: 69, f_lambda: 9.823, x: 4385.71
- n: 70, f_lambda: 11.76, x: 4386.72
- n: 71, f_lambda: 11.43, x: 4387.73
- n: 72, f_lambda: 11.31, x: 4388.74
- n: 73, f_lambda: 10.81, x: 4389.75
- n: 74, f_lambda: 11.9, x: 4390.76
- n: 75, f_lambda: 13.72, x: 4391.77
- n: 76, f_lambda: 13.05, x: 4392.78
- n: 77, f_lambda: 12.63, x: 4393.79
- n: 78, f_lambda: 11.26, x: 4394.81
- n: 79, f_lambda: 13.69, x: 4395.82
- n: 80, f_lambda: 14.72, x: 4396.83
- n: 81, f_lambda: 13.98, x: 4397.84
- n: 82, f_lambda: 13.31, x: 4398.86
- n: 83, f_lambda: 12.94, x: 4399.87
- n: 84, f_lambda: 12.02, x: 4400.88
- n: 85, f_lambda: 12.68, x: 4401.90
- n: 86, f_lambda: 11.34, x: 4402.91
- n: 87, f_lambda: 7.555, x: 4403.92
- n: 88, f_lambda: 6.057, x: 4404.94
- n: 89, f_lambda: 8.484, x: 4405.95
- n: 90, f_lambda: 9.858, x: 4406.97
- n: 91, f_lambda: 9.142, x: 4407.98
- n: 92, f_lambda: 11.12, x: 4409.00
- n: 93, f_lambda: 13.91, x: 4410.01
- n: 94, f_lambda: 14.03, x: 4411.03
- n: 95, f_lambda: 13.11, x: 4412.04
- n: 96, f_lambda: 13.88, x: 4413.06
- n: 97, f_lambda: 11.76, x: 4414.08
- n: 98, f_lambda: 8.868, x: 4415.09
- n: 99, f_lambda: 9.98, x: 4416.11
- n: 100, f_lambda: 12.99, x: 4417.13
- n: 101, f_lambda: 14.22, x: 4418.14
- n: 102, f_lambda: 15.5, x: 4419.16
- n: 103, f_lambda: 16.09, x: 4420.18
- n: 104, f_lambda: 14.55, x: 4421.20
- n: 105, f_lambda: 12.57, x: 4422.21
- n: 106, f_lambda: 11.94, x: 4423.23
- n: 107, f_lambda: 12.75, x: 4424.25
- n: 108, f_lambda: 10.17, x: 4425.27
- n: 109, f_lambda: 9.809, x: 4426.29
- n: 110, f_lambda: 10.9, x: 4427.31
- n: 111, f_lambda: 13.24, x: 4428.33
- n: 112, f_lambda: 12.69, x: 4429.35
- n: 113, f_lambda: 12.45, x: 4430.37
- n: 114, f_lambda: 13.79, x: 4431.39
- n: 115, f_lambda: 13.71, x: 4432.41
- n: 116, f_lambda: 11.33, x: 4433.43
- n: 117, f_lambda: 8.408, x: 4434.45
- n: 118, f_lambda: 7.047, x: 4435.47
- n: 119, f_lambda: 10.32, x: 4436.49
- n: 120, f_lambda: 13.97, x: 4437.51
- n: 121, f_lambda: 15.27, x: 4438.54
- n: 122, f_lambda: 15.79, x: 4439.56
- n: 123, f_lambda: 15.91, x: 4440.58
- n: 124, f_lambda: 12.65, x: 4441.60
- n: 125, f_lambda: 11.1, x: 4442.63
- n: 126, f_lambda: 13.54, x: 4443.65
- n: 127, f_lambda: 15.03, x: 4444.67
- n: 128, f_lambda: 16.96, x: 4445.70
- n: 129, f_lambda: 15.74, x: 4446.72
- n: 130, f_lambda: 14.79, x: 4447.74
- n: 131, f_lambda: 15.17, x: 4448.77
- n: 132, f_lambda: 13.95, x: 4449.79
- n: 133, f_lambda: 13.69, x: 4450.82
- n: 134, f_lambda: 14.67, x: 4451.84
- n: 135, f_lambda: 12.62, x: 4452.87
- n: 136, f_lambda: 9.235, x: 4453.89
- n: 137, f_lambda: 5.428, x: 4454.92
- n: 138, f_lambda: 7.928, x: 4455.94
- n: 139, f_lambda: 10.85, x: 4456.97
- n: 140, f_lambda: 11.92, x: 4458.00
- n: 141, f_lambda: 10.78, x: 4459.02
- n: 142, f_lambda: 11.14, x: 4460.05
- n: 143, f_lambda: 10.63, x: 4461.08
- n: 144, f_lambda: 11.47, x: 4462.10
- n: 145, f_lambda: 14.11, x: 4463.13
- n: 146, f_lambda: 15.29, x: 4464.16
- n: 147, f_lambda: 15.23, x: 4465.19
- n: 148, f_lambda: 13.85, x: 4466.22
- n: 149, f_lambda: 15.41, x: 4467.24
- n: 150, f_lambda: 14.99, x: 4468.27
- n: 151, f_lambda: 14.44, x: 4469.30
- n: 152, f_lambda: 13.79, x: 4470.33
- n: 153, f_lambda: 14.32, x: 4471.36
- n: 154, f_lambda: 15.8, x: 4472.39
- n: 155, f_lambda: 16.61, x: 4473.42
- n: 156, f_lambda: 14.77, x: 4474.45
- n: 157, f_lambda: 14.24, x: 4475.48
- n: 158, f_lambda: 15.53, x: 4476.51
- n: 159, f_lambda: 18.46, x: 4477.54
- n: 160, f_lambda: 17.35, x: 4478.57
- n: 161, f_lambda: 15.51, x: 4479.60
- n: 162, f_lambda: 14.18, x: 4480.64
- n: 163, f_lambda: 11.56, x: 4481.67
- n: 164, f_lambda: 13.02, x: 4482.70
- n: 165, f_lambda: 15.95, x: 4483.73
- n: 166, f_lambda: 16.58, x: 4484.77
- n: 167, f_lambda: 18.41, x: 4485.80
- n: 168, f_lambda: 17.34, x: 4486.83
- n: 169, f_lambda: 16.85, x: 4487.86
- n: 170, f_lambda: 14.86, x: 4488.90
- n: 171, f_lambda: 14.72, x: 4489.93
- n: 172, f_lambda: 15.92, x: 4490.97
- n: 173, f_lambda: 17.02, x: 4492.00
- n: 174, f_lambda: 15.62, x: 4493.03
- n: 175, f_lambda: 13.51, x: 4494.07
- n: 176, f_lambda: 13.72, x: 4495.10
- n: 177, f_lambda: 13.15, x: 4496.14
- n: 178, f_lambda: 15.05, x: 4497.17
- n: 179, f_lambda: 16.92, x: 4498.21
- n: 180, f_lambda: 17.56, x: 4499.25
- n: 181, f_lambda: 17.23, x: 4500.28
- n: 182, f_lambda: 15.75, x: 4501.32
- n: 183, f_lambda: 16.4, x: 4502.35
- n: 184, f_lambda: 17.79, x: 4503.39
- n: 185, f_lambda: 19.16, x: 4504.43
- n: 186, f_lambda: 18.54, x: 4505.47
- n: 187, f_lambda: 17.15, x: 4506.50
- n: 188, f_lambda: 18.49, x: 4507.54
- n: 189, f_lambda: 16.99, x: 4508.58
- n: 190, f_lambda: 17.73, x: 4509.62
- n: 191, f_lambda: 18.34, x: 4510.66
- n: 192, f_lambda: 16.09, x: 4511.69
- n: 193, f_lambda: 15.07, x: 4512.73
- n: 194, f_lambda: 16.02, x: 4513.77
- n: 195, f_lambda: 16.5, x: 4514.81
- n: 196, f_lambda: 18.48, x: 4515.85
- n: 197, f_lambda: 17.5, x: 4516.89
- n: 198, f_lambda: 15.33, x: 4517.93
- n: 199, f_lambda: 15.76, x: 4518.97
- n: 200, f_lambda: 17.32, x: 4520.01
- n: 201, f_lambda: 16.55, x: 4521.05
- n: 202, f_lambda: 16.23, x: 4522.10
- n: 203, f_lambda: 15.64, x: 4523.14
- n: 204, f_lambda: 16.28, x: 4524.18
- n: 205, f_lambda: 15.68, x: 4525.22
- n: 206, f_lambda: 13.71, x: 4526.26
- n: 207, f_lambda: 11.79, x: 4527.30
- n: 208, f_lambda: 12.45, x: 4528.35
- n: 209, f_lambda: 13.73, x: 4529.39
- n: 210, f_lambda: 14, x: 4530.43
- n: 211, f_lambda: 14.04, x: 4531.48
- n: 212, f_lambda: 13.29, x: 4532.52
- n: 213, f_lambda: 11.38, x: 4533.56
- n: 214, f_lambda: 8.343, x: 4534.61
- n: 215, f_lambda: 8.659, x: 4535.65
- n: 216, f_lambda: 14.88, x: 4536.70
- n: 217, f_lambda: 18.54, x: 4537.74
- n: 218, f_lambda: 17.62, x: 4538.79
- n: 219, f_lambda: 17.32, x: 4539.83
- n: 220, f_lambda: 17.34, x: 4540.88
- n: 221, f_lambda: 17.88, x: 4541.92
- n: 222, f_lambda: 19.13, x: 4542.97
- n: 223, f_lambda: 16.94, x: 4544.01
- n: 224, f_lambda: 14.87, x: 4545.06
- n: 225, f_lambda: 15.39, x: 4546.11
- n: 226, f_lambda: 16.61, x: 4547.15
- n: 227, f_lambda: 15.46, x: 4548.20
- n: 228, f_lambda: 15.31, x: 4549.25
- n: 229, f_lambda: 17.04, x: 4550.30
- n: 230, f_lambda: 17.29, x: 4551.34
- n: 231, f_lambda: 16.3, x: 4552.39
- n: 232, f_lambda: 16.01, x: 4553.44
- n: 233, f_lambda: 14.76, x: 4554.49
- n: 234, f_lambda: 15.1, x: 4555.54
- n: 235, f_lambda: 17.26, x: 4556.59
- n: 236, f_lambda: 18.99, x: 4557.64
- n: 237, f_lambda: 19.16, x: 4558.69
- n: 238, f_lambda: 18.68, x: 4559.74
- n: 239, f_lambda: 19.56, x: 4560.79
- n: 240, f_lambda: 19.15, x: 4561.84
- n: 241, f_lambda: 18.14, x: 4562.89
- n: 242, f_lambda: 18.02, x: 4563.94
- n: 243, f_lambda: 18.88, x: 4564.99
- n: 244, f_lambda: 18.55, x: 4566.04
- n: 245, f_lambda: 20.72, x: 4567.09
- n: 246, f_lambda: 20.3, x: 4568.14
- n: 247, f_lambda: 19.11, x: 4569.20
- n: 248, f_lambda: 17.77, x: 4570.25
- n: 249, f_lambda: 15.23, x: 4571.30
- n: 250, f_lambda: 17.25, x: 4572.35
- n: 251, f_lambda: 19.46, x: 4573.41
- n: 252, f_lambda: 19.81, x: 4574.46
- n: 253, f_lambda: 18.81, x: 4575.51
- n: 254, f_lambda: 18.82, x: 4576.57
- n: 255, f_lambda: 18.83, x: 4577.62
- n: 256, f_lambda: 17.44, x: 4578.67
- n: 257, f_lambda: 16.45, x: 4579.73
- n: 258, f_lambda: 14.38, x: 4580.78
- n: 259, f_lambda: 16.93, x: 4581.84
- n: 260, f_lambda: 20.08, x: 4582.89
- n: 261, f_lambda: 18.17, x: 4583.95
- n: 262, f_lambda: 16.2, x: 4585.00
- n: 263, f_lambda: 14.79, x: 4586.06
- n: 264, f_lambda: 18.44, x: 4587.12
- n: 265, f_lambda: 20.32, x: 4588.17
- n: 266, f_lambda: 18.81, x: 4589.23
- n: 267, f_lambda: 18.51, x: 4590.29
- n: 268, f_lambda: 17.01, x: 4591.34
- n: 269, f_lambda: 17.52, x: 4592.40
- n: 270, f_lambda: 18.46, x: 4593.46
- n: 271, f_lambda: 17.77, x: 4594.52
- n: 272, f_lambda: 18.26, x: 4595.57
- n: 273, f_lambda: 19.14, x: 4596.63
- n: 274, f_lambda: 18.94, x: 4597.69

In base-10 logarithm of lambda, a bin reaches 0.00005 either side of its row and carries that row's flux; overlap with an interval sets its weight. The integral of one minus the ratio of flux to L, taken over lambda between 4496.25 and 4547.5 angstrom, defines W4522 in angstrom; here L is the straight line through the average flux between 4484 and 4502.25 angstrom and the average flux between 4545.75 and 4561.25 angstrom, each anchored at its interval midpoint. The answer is 1.5 angstrom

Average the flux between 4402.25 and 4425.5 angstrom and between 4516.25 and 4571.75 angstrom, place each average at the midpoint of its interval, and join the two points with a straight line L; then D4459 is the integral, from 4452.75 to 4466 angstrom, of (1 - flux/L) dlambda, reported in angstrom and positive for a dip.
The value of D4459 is 2.04 angstrom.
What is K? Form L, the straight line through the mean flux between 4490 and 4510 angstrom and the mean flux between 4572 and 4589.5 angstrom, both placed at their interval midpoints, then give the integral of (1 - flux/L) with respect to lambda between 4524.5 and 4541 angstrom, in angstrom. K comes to 3.1 angstrom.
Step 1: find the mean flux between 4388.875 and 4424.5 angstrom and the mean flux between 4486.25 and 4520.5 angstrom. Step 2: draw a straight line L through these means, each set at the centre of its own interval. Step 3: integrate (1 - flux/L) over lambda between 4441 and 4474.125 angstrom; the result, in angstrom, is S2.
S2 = 2.8 angstrom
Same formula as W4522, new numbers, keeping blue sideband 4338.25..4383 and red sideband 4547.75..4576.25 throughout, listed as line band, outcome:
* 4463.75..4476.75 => 0.06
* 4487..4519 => -0.83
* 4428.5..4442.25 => 1.33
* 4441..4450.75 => -0.05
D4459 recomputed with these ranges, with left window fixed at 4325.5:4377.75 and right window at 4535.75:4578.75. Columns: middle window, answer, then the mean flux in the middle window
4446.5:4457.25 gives 1.80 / 12.1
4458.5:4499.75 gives 1.26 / 14.9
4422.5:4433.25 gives 1.36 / 12.1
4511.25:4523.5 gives 0.04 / 16.4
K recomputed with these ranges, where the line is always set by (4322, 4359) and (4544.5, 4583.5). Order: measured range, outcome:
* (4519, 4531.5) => 1.24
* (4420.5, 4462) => 4.95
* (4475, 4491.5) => -0.41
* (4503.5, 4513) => -0.94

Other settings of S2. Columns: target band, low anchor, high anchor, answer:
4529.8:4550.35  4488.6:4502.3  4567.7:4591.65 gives 2.0 angstrom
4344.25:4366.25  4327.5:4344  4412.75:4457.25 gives 0.4 angstrom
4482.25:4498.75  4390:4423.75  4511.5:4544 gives -1.4 angstrom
